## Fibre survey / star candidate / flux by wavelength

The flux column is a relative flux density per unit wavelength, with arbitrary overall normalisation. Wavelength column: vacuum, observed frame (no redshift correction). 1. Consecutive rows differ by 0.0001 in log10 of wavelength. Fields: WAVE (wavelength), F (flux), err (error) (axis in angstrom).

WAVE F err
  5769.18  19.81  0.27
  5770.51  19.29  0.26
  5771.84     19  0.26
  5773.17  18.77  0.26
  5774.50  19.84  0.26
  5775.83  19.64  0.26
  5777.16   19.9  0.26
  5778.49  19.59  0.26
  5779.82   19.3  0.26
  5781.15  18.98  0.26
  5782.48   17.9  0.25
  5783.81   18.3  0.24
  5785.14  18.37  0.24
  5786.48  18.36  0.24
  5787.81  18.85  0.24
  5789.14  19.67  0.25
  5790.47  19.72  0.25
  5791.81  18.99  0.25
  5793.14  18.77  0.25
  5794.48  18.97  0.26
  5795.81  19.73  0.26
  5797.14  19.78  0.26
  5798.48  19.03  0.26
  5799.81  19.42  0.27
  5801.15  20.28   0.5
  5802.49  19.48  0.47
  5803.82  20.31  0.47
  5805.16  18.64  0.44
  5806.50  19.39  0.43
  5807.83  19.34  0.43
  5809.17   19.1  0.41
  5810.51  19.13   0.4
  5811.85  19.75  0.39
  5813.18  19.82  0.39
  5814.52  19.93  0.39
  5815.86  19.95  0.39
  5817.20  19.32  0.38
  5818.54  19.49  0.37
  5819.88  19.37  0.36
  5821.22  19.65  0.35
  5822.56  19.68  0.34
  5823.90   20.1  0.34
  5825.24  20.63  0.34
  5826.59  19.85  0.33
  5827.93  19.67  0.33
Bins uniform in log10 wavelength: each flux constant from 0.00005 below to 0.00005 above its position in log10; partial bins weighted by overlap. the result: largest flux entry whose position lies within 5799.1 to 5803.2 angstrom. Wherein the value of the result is 20.28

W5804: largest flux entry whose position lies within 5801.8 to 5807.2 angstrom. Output 20.31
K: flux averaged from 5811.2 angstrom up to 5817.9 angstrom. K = 19.8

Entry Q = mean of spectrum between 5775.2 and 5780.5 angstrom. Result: 19.6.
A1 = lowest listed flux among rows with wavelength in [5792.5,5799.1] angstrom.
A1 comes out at 18.77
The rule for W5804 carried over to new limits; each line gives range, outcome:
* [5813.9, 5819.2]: 19.95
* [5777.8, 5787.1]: 19.59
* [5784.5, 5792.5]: 19.72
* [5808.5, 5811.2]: 19.13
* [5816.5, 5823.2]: 19.68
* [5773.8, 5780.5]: 19.9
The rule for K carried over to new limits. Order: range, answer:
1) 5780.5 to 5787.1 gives 18.4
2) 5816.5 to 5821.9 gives 19.5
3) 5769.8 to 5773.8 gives 19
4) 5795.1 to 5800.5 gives 19.5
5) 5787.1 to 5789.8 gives 19.3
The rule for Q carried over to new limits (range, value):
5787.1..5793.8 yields 19.2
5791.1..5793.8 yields 18.9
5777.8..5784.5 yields 18.8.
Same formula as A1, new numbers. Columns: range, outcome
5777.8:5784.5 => 17.9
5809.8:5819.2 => 19.13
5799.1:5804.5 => 19.42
